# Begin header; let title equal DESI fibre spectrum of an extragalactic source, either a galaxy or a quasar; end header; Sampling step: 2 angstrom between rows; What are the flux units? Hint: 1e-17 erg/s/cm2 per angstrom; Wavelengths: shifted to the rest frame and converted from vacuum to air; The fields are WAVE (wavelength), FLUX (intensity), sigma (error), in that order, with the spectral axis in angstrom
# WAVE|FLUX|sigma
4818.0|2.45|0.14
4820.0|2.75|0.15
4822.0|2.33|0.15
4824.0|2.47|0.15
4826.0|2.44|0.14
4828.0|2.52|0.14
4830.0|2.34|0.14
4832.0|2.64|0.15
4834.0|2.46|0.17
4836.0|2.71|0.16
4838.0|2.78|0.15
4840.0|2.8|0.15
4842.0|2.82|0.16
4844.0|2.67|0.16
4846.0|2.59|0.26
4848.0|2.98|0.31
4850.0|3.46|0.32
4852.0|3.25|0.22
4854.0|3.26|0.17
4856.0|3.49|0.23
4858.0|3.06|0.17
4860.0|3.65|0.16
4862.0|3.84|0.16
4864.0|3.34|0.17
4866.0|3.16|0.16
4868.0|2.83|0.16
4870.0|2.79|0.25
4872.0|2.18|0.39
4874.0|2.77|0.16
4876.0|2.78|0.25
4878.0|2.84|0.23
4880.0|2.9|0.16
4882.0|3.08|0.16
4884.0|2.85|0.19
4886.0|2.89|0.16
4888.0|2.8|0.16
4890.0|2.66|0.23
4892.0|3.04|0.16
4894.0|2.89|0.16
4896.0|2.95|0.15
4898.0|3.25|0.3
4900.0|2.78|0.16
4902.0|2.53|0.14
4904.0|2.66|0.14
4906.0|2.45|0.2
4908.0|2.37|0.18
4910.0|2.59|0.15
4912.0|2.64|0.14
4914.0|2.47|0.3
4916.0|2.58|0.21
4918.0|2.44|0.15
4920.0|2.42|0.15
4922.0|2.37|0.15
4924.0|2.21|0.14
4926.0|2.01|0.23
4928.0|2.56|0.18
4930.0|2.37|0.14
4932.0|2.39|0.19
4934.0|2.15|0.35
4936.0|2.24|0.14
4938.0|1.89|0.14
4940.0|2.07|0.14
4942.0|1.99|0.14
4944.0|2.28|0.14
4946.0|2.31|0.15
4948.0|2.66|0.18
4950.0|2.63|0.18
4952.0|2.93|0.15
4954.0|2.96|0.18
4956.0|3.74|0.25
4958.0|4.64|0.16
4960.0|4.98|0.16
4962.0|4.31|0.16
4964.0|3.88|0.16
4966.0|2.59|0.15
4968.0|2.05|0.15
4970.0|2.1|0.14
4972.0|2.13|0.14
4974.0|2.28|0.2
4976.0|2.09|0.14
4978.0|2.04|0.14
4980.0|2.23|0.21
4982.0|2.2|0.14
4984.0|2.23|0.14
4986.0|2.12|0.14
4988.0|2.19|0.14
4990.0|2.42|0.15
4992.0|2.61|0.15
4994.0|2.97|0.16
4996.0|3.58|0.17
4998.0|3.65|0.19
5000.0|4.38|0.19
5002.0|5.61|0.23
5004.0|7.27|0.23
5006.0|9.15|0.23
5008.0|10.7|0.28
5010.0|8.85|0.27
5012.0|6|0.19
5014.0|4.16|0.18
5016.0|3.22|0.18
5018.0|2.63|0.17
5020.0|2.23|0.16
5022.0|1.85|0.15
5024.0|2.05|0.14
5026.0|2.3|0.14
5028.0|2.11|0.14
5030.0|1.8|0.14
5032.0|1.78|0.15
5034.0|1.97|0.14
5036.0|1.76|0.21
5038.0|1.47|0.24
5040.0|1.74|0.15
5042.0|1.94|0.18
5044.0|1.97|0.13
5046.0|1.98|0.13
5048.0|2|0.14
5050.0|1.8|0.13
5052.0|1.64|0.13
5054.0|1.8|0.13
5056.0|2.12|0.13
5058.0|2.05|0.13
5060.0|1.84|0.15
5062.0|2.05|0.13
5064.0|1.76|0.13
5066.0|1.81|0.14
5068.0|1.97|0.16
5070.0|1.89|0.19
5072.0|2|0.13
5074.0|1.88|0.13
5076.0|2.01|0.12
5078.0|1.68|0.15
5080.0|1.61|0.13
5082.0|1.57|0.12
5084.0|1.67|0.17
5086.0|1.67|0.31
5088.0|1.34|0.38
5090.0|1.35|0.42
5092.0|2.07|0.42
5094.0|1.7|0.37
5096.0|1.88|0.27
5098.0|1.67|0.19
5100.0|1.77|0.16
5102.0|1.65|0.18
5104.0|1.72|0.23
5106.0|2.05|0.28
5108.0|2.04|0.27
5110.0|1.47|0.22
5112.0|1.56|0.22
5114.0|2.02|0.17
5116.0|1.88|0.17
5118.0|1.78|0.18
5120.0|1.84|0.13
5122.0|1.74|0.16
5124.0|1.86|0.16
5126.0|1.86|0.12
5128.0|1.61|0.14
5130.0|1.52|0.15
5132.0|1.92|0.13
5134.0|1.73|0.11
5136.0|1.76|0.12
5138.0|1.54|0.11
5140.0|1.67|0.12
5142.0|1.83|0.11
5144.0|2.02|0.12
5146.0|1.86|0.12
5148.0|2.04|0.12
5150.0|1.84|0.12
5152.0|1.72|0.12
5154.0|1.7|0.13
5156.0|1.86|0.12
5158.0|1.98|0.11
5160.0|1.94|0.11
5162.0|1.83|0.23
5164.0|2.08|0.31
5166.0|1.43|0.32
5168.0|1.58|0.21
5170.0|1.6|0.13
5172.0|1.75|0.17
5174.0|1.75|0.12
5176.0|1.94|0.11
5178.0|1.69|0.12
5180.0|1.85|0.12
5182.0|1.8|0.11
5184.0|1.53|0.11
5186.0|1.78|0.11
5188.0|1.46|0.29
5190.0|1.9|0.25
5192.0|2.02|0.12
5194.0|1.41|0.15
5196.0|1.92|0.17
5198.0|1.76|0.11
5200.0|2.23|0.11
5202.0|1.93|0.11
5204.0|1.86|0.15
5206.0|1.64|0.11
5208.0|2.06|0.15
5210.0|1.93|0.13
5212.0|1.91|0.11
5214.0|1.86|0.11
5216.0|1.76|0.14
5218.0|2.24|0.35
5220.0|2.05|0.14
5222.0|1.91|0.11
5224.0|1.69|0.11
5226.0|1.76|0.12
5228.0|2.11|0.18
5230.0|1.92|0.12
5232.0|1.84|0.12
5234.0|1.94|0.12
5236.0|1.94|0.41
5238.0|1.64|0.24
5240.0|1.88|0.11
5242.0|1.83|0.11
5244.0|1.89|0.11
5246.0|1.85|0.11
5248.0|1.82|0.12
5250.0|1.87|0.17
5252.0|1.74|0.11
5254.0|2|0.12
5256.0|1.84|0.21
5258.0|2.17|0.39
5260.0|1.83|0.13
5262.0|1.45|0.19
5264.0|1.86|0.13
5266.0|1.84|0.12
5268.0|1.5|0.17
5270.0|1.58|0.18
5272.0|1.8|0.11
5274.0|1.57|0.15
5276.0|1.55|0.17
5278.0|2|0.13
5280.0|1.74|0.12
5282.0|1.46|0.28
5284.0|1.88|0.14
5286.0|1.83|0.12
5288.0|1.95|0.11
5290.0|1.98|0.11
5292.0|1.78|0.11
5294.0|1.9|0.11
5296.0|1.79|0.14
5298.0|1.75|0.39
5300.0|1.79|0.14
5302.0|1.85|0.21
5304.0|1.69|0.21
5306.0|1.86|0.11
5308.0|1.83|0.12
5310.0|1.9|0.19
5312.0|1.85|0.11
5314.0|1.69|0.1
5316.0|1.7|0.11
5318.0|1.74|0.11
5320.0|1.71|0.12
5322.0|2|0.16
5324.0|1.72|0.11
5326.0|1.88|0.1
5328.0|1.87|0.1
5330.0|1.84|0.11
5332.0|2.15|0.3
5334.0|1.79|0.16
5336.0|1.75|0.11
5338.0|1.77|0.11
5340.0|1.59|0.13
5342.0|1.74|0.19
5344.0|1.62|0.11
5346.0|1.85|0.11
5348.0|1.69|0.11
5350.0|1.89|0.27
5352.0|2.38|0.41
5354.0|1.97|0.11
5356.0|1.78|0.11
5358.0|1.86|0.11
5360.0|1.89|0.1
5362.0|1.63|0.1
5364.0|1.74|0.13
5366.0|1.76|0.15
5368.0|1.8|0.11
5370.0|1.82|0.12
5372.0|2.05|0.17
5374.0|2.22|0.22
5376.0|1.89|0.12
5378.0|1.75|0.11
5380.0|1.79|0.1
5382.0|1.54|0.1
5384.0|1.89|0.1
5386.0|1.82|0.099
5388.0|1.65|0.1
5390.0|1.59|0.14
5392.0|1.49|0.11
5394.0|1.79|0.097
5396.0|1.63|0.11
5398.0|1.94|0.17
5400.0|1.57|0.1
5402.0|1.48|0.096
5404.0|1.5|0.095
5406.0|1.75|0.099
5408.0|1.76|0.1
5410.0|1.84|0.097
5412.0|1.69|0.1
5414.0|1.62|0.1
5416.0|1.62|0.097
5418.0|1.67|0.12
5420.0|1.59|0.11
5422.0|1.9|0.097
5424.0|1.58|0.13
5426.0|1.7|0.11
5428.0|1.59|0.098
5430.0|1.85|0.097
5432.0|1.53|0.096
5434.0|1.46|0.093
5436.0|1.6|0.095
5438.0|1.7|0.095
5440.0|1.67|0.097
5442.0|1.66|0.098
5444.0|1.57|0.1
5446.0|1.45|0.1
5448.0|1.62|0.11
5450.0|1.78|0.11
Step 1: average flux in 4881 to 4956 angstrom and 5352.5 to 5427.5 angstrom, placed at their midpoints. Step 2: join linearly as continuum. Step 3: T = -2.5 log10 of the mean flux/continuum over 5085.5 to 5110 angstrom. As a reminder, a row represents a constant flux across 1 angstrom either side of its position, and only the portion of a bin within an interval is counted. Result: 0.29 mag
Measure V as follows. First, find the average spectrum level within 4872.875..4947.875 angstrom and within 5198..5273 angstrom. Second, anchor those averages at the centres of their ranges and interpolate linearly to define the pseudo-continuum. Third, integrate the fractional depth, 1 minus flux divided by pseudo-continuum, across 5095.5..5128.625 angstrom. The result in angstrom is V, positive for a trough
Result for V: 5.2 angstrom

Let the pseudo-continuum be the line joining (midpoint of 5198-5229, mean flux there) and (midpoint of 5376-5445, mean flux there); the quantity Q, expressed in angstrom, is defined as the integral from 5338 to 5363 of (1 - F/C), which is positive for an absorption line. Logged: -1.0 angstrom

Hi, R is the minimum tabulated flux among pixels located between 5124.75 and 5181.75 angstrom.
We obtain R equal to 1.43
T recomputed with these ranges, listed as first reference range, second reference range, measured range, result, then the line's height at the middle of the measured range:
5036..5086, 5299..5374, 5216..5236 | -0.057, 1.83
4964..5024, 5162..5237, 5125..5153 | 0.312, 2.38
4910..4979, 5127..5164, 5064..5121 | 0.144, 2.02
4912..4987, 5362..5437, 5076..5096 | 0.363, 2.32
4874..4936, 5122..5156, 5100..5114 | 0.076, 1.9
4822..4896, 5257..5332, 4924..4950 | 0.189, 2.69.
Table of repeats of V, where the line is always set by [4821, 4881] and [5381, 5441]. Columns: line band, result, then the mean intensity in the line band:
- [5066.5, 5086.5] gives 4.9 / 1.8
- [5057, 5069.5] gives 2.6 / 1.91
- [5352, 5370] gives -0.6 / 1.84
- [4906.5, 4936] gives 3.6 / 2.39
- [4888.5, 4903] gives -0.5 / 2.87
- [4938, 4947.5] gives 1.8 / 2.16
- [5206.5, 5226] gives 1.6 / 1.92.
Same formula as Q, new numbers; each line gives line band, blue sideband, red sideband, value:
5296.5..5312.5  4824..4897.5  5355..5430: 0.96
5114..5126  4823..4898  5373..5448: 2.50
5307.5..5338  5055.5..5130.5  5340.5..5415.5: -0.87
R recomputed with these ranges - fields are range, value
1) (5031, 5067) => 1.47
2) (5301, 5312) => 1.69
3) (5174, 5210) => 1.41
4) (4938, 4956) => 1.89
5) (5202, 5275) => 1.45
